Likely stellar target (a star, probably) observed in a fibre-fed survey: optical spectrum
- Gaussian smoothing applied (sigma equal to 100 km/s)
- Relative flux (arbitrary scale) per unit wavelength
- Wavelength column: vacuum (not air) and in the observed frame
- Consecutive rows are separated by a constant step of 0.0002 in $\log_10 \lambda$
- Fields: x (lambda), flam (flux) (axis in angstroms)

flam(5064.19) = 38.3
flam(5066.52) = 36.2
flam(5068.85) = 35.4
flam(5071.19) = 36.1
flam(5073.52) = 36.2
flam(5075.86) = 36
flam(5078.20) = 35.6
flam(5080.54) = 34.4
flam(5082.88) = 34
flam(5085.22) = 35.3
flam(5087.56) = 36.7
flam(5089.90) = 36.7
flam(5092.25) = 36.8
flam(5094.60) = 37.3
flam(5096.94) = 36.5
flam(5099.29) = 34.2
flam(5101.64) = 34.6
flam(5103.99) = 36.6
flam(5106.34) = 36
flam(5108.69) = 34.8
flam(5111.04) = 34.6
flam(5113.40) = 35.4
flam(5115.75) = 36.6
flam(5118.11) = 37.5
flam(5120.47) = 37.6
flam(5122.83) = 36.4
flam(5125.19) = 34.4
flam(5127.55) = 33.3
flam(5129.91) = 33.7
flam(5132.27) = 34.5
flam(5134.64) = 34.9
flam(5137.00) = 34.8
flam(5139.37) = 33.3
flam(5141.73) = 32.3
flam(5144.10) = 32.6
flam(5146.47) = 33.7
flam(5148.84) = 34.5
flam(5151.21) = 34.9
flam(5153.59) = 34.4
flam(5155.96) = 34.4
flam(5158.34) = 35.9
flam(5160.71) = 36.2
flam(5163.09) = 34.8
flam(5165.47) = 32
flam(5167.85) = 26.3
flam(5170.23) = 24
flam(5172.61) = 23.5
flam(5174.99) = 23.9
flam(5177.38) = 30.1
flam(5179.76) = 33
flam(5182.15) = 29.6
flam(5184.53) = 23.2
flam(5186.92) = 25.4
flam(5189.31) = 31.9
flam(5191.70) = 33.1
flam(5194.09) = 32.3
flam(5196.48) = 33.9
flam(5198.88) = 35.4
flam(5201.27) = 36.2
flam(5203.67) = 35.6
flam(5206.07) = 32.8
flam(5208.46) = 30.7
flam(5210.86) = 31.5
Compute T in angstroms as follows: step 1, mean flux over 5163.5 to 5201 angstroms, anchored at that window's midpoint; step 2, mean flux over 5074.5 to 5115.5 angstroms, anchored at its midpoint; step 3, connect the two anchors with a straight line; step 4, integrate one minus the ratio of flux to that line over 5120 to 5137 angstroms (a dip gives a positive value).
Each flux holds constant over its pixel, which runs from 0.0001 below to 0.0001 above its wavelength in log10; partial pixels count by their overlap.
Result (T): -0.80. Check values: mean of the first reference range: 35.6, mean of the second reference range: 29.5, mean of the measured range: 34.9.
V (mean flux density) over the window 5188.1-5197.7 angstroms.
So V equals 32.8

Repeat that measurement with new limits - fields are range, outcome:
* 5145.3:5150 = 34.1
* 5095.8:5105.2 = 35.5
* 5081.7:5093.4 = 35.9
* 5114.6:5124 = 37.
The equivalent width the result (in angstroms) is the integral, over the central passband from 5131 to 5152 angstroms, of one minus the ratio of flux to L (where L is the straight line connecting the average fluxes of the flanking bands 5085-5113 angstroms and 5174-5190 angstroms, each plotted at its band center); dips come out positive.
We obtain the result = -1.4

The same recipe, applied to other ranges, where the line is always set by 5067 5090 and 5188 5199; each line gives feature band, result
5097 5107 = -0.1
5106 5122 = -0.6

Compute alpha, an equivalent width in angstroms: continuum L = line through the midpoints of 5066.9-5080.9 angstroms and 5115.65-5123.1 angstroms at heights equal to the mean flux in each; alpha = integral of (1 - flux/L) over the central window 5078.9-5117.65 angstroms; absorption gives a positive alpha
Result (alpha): 0.8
